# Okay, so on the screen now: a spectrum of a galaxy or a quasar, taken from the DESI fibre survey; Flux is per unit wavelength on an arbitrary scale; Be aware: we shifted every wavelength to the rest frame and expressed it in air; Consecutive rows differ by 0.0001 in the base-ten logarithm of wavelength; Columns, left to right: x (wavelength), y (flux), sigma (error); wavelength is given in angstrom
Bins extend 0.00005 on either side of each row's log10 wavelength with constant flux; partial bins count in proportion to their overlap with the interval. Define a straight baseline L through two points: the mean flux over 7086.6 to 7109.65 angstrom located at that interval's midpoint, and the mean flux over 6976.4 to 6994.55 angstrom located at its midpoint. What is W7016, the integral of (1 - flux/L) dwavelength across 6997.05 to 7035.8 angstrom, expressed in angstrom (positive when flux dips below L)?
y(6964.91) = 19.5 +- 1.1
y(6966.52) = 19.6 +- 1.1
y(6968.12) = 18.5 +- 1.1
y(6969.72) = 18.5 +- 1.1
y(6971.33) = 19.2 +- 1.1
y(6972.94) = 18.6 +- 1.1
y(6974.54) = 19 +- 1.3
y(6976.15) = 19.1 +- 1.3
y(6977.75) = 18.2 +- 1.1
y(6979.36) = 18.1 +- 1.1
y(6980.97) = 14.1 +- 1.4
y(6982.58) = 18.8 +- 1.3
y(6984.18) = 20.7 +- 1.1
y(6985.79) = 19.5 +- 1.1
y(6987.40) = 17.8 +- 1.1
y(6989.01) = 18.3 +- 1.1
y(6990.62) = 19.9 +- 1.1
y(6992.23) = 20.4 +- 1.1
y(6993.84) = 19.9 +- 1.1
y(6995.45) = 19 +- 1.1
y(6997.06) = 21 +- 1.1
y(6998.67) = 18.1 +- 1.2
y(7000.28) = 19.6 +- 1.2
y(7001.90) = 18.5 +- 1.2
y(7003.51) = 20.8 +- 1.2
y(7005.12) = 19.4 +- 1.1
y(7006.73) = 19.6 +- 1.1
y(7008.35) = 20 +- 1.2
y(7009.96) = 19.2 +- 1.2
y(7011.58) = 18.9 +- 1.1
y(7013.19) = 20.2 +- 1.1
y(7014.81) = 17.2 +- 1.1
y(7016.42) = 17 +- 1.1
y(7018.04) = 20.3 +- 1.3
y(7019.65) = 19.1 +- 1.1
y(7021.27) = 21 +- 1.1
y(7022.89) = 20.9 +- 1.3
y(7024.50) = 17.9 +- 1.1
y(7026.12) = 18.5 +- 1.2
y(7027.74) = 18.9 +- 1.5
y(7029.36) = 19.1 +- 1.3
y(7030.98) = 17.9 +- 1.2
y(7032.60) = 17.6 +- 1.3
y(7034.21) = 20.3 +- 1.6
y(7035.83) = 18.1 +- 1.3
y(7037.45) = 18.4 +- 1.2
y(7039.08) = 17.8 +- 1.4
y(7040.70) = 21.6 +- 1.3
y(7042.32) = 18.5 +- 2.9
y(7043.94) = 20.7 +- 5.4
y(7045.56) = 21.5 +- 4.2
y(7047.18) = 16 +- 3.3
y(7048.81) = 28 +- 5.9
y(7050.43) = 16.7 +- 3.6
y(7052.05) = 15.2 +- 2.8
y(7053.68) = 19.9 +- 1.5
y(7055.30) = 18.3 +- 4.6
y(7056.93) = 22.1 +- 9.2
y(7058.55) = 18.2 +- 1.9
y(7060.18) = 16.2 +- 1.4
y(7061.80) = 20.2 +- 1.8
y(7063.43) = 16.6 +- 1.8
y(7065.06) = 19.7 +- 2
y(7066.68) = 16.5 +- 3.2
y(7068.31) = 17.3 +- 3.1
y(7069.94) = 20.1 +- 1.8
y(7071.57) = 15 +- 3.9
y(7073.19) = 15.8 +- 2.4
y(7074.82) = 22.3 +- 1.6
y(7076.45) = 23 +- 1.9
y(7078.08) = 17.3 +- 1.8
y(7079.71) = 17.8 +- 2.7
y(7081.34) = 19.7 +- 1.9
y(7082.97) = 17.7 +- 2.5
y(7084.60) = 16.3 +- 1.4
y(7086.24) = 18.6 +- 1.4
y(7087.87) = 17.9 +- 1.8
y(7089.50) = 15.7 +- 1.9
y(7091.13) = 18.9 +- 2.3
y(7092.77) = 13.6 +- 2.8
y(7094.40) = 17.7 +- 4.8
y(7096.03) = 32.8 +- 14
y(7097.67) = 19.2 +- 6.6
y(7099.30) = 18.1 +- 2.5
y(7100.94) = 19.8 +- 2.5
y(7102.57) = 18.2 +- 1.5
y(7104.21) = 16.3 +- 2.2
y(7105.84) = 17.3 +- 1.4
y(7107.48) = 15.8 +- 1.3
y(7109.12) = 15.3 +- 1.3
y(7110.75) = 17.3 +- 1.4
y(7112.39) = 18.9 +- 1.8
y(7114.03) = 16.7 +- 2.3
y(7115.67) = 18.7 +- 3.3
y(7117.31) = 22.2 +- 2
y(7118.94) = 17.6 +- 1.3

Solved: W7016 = -1.1 angstrom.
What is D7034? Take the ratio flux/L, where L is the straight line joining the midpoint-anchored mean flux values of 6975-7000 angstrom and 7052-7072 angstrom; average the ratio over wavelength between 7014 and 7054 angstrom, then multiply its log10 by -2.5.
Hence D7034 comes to -0.04 mag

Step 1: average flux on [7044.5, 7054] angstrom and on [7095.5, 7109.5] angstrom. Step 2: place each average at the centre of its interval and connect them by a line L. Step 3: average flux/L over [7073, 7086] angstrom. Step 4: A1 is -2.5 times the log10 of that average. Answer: 0.02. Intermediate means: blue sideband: 19.6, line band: 18.9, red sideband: 19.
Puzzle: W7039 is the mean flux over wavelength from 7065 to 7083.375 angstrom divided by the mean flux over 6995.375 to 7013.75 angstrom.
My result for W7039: 0.95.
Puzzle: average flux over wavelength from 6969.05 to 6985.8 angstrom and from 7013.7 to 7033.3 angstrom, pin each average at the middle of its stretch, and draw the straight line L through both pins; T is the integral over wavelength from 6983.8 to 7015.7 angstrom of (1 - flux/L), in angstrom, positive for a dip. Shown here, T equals -1.3 angstrom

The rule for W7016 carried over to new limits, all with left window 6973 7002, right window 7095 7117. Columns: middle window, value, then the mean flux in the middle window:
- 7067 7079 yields 0.18 angstrom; 18.6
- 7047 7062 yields -0.23 angstrom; 19.2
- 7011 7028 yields -0.19 angstrom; 19.1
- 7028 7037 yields 0.13 angstrom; 18.6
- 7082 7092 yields 0.71 angstrom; 17.5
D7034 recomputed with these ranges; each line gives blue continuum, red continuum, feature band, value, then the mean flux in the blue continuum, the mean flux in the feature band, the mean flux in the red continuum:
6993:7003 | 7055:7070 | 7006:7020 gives 0.007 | 19.4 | 19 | 18.4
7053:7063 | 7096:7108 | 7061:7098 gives 0.018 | 19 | 18.7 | 18.9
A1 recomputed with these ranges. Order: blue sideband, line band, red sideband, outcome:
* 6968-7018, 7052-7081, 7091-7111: 0.01 mag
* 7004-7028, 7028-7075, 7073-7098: 0.02 mag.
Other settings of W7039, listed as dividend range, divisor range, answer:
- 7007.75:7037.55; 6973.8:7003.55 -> 1.00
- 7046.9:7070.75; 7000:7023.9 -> 0.97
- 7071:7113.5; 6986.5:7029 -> 0.95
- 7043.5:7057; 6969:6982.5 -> 1.09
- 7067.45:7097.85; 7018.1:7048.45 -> 0.97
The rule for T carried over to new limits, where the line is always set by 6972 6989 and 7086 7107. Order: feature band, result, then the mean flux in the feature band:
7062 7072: 0.46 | 17.8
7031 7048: -0.39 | 19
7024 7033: 0.08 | 18.3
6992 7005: -0.83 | 19.6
